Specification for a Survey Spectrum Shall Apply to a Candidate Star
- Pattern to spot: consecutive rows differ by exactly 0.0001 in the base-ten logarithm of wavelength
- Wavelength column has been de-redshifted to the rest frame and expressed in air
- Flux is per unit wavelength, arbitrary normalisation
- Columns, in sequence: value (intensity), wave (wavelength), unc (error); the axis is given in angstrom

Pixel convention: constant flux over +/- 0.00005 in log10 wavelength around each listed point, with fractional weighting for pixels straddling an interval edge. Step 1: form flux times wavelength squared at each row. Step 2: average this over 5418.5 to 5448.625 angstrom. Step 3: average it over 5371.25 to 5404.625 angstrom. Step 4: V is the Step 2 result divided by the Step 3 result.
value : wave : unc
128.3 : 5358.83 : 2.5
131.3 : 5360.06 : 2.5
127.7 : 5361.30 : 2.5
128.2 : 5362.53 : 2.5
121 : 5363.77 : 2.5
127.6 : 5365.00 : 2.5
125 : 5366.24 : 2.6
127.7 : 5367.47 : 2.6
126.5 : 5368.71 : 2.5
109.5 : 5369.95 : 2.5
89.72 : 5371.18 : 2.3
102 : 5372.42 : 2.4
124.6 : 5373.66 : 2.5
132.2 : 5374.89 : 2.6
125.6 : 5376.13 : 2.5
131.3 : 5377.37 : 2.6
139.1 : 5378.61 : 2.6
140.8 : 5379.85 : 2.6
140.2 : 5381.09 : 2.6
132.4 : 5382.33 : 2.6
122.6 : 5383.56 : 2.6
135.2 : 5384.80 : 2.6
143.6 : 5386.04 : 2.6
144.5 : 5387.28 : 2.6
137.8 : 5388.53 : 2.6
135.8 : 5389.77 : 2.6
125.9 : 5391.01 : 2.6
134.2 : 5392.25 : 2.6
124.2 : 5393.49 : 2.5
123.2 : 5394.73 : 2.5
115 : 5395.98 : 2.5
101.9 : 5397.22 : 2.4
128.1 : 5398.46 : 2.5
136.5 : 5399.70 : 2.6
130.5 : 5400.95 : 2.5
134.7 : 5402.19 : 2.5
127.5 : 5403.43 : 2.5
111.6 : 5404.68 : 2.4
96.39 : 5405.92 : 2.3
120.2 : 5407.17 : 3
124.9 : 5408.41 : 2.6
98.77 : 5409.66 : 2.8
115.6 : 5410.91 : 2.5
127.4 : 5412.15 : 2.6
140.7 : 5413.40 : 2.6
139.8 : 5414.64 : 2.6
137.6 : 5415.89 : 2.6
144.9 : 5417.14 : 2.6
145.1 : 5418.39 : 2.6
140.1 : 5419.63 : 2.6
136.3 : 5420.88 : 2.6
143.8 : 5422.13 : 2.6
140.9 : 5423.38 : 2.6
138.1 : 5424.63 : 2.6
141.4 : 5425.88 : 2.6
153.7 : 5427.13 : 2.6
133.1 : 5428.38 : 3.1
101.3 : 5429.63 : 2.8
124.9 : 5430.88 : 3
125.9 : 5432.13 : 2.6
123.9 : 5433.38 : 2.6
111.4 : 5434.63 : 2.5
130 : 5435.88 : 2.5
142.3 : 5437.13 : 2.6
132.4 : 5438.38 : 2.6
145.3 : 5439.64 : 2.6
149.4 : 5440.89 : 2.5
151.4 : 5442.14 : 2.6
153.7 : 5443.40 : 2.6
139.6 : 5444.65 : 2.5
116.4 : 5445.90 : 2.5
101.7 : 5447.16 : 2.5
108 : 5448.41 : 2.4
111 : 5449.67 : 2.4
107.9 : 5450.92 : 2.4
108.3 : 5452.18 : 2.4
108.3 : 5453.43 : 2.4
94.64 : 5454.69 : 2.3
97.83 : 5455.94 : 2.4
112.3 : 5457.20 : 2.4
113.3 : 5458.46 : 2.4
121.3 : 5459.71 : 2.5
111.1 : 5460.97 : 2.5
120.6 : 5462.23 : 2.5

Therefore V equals 1.05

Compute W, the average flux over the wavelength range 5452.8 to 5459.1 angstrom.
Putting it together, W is 105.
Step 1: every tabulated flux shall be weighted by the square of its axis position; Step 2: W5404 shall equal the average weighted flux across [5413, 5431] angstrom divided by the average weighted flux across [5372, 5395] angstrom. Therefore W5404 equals 1.06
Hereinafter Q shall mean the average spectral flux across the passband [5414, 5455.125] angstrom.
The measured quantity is 130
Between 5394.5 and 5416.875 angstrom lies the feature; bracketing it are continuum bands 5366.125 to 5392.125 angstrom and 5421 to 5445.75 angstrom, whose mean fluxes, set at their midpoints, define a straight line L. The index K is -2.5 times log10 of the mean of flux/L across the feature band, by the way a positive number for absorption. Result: 0.07 mag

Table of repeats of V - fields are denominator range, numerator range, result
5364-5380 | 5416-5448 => 1.12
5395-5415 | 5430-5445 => 1.13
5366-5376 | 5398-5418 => 1.09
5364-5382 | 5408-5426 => 1.10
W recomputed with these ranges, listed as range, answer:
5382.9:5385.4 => 129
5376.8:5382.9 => 137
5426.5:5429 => 143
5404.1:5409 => 113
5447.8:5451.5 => 109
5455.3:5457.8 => 105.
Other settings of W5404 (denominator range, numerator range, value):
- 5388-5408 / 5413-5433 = 1.11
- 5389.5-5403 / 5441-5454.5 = 0.98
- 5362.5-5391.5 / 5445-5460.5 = 0.88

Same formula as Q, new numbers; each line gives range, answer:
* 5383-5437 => 129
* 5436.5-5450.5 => 132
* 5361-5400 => 127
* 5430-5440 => 128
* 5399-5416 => 124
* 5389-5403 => 127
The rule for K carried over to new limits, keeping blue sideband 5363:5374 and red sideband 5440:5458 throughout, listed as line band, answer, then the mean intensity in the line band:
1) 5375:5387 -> -0.15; 135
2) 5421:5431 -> -0.14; 135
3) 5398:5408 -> -0.05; 123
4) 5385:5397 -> -0.11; 131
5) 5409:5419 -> -0.11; 131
